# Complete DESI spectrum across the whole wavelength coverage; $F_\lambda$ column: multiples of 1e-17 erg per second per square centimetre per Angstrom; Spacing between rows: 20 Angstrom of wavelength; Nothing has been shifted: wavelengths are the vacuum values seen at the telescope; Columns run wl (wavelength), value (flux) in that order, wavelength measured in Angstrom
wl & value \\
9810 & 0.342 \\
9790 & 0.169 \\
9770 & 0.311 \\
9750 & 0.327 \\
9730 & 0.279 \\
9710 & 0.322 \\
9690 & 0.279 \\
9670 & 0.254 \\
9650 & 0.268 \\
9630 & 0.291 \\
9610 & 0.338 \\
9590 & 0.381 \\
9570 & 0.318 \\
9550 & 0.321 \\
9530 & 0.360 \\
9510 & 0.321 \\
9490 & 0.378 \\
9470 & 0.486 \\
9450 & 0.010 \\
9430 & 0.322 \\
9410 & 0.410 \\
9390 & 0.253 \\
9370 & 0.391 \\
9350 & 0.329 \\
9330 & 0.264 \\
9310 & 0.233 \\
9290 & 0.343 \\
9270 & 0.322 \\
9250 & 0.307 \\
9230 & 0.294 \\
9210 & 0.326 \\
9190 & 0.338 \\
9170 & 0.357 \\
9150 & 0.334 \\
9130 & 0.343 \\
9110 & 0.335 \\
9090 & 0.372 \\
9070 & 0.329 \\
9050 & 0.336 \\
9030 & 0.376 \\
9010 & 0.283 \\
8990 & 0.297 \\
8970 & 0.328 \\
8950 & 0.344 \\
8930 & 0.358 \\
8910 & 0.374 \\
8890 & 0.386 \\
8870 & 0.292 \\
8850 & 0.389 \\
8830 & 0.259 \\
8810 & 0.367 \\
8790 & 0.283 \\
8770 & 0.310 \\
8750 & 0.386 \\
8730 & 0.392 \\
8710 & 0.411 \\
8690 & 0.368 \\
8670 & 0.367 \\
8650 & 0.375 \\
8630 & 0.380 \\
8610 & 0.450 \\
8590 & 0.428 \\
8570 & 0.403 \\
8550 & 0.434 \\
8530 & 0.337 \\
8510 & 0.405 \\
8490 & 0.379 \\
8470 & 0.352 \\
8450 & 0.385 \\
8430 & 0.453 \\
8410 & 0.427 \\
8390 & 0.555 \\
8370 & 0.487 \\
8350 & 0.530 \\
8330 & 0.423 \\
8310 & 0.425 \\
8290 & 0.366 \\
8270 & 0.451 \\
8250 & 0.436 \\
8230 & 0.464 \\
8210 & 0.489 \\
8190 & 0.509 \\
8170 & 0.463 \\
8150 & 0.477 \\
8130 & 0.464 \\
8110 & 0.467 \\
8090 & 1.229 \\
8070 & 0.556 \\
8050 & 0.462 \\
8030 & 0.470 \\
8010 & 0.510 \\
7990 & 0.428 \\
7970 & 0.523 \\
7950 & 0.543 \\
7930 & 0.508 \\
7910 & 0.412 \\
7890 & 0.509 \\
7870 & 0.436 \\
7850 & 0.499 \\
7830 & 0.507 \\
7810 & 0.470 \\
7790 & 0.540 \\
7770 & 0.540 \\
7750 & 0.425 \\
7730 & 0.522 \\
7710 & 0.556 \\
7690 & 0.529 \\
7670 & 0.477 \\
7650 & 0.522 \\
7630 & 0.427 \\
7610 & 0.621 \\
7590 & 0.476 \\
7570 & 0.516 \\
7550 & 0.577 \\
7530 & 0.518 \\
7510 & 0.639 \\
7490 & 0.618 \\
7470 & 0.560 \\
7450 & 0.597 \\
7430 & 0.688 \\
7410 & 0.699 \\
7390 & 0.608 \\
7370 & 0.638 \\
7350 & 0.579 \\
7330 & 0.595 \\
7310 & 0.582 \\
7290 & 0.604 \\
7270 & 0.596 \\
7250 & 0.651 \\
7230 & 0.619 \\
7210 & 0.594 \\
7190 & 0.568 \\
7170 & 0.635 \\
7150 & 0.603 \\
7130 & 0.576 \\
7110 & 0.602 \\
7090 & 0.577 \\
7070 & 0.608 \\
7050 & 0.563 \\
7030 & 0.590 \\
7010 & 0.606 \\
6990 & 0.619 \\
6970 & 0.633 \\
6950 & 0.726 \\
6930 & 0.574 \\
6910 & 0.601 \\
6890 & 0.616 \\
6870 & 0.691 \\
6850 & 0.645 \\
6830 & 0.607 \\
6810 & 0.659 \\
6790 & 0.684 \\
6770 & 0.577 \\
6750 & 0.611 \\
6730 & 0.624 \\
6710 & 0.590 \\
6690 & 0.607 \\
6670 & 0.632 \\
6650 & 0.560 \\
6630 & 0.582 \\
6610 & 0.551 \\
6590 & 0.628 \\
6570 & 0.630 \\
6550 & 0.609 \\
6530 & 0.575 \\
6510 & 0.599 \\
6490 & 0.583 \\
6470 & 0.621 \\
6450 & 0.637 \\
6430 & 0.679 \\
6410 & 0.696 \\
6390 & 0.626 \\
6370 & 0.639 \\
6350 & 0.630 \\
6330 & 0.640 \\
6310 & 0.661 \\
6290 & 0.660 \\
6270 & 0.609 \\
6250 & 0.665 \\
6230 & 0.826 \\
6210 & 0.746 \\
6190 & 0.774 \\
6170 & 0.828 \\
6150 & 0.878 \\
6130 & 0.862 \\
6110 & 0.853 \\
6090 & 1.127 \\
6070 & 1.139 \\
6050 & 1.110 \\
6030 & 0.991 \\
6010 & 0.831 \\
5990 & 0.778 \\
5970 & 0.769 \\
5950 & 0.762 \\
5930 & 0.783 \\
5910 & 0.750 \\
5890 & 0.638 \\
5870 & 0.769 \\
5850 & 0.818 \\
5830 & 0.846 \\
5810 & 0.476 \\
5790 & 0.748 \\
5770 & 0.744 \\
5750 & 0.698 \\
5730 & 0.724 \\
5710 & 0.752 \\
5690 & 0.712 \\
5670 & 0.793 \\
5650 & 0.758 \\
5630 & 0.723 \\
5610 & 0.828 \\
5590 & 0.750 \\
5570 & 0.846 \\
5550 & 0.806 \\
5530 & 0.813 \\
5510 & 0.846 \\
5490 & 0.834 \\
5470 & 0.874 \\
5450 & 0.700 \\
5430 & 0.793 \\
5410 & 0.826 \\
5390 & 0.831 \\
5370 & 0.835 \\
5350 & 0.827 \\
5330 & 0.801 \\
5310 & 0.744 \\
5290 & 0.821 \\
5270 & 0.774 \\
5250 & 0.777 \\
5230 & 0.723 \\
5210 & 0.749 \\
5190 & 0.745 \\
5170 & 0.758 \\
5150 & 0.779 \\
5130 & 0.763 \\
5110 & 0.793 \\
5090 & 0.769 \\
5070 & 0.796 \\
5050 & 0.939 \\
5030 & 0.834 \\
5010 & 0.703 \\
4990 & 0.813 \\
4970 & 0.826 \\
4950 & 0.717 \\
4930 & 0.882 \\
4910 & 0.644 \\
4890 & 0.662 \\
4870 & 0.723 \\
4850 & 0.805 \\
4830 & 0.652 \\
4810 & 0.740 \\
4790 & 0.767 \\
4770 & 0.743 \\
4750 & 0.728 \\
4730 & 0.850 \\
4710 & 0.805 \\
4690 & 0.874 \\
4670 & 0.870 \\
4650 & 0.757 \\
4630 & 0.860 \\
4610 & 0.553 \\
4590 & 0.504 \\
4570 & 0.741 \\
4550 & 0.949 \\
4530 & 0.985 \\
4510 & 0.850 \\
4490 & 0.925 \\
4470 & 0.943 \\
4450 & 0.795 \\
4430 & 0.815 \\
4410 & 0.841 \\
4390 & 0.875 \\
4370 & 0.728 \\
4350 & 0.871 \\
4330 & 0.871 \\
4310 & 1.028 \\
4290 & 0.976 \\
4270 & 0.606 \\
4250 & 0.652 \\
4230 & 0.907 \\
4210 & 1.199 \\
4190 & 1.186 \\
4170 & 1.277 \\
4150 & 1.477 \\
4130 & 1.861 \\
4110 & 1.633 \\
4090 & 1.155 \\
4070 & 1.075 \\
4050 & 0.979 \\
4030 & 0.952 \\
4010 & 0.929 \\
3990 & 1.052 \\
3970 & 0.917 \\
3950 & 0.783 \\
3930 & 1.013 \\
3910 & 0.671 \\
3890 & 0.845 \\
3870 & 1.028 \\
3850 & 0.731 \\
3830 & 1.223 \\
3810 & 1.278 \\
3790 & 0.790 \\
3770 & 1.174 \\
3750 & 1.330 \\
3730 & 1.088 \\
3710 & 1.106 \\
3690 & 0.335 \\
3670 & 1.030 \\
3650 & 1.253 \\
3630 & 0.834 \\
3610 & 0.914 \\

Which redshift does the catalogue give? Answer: 1.17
